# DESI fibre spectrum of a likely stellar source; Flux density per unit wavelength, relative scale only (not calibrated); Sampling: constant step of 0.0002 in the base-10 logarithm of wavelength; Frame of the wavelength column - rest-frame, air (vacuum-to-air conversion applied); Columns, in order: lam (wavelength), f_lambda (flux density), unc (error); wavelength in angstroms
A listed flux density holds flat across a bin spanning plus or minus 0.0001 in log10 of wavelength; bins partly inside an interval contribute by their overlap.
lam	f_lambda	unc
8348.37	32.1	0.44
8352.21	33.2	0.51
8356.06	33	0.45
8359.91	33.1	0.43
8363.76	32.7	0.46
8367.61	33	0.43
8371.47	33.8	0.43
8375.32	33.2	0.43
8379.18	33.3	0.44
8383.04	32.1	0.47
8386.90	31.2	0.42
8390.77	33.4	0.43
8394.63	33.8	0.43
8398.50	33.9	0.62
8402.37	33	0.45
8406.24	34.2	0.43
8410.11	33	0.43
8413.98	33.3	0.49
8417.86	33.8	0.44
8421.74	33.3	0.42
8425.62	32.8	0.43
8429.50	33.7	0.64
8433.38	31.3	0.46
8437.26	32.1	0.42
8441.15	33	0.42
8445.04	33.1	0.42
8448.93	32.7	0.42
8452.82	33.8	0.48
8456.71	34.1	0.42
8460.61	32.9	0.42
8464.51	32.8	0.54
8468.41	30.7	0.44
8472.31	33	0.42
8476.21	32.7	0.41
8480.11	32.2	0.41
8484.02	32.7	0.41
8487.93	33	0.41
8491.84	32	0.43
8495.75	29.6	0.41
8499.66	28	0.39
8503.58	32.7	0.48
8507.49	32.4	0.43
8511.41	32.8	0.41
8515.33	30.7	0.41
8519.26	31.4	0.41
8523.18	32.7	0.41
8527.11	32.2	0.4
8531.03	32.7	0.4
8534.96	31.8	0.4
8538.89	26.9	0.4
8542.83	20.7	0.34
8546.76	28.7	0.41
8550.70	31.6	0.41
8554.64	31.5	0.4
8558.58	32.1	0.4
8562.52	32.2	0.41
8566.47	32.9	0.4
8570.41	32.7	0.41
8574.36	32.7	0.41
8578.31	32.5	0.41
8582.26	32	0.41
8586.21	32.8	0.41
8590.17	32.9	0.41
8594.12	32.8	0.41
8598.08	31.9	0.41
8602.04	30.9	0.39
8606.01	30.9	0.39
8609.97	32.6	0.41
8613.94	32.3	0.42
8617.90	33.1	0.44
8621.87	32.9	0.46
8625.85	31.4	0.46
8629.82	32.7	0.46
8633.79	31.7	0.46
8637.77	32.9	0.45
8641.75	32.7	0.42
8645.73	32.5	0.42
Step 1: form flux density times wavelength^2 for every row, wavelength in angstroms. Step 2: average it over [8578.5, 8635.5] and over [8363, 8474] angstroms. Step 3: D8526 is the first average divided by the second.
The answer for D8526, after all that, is 1.02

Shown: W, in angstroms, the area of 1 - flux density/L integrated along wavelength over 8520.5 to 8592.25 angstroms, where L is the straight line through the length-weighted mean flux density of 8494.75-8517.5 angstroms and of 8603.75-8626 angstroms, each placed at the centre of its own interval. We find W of 1.0 angstroms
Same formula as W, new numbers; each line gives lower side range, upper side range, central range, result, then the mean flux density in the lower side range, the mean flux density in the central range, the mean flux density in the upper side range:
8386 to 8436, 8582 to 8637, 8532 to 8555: 2.85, 33.2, 28.5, 32.2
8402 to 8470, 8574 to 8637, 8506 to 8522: 0.39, 33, 31.8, 32.3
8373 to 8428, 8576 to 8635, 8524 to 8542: 1.22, 33.2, 30.4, 32.2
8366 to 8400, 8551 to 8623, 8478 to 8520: 1.32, 33.1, 31.6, 32.3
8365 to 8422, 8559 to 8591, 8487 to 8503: 1.06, 33.2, 30.7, 32.6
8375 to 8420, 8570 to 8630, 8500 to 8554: 3.50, 33.2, 30.5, 32.3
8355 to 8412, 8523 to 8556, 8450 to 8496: -2.10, 33.1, 32.6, 29.7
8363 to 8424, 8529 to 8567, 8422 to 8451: -0.36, 33.2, 32.7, 30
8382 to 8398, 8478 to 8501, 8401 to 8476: -2.10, 32.8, 33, 31.4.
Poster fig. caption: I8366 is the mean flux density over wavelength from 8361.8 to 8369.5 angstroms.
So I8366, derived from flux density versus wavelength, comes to 32.9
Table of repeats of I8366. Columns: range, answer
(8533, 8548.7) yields 27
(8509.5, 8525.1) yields 31.9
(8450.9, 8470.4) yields 32.9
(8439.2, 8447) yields 33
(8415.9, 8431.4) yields 33.4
